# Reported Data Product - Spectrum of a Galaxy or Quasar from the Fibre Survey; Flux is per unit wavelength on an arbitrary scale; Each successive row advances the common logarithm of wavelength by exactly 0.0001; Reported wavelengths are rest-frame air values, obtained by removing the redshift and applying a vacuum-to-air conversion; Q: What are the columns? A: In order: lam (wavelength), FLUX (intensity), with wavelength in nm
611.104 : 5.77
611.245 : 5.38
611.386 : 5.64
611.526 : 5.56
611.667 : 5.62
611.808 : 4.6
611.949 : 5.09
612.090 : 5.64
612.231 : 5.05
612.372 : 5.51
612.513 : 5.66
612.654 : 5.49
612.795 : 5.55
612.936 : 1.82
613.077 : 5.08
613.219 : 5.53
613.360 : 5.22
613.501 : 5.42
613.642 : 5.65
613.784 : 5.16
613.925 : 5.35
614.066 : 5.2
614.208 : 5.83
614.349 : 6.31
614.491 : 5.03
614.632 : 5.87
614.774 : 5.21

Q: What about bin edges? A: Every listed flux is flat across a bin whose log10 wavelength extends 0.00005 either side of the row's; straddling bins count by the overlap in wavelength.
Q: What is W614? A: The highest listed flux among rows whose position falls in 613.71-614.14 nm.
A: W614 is 5.35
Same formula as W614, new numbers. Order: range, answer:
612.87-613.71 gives 5.65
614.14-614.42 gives 6.31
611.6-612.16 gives 5.64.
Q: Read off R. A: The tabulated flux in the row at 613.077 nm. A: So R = 5.08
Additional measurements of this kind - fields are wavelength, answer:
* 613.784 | 5.16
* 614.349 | 6.31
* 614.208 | 5.83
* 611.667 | 5.62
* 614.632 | 5.87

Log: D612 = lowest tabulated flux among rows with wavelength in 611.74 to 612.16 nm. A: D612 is 4.6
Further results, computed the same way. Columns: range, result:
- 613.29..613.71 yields 5.22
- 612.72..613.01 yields 1.82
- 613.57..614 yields 5.16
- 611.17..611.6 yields 5.38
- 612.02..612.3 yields 5.05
